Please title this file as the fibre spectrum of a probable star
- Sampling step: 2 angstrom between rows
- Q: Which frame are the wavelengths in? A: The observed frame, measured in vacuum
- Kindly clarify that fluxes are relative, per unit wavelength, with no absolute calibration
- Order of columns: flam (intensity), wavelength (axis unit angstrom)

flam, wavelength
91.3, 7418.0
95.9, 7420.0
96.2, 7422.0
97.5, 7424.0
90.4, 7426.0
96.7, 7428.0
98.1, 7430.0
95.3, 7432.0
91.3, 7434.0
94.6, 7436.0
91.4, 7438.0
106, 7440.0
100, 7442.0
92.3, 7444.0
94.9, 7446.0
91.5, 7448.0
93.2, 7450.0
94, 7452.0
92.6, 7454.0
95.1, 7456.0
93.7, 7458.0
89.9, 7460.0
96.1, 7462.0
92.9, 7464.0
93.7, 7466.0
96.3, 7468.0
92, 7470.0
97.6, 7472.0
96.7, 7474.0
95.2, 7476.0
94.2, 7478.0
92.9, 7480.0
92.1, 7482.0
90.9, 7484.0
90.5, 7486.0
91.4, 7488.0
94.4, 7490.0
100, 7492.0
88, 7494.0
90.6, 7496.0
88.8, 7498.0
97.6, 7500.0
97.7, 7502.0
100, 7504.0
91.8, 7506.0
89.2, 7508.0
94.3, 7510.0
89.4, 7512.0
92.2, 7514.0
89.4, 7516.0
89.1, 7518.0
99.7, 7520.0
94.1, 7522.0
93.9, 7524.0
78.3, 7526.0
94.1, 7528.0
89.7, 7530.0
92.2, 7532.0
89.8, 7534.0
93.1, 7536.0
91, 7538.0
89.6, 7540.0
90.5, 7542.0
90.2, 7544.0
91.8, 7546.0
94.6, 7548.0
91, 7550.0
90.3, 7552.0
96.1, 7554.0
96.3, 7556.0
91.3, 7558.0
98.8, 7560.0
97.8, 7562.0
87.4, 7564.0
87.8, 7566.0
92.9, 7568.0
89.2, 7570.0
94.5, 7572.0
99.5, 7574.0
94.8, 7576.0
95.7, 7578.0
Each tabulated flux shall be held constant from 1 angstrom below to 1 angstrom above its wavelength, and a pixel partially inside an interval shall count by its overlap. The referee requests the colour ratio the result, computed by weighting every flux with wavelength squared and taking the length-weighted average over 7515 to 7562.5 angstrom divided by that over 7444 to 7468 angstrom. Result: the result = 1.01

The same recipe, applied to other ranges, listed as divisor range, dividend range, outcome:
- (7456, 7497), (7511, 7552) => 0.99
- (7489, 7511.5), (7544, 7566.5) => 1.01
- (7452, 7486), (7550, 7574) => 1.02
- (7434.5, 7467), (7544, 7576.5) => 1.02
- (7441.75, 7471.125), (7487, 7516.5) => 1.00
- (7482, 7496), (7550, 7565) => 1.03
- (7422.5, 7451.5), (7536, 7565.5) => 1.00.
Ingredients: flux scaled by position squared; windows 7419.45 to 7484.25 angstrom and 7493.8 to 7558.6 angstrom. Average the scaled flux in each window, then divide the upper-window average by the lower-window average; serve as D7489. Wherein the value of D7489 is 1.0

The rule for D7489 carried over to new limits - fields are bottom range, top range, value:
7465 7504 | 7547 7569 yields 1.01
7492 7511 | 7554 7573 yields 1.01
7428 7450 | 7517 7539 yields 0.98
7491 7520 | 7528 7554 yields 0.99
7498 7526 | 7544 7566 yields 1.01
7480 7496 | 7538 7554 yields 1.01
